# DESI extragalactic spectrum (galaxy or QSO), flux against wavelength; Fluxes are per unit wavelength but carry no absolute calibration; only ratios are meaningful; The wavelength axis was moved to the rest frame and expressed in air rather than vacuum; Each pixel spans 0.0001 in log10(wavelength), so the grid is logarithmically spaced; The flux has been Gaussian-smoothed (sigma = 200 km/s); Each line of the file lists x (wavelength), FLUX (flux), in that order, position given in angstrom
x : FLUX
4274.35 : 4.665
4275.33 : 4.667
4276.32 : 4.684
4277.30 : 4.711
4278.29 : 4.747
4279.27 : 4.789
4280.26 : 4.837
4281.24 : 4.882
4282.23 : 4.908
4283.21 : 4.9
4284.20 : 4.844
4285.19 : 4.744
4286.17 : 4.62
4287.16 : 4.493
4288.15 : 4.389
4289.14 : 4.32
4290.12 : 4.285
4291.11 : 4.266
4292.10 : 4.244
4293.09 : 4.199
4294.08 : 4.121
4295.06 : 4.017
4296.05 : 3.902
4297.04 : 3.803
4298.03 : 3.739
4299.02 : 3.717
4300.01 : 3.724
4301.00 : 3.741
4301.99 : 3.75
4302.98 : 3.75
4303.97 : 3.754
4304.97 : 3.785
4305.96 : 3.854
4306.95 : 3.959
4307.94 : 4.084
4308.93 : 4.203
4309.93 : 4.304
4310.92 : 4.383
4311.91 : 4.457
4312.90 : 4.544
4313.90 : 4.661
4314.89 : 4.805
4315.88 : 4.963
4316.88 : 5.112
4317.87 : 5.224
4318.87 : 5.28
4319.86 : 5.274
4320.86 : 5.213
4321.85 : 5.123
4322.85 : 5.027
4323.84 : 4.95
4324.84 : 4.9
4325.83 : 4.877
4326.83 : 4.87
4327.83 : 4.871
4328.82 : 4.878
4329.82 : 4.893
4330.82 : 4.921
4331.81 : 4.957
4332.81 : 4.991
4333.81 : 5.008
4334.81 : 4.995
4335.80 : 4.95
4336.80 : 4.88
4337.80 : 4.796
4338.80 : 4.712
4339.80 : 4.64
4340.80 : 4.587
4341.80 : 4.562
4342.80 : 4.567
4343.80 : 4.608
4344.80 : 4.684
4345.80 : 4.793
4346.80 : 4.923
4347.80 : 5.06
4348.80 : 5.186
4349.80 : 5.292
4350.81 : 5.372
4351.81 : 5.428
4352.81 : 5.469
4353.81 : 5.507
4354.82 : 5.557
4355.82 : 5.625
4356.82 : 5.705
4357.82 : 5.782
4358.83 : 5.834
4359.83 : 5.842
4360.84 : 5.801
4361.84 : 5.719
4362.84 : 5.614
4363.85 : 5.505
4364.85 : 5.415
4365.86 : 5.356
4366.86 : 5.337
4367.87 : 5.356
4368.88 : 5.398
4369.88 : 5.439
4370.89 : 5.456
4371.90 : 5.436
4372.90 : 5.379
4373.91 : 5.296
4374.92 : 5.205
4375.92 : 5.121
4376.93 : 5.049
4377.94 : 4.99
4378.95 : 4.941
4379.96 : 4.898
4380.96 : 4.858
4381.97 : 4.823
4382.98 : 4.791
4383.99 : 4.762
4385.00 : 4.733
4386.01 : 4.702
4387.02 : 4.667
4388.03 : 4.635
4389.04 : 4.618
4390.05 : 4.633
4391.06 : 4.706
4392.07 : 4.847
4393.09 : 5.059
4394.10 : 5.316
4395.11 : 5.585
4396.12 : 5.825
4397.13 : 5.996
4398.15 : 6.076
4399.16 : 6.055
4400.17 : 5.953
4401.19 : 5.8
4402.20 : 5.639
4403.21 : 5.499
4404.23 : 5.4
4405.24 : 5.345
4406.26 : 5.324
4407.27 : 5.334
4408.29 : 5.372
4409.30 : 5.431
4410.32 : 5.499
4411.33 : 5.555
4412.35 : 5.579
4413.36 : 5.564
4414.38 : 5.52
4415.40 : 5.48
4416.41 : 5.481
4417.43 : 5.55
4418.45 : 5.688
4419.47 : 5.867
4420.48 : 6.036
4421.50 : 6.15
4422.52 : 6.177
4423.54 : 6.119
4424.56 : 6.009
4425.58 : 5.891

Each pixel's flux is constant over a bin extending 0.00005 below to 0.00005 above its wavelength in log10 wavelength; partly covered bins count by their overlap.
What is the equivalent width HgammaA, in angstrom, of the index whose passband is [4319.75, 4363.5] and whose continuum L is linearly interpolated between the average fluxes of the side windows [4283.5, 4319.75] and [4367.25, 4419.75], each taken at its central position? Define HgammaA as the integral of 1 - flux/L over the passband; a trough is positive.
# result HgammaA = -3.6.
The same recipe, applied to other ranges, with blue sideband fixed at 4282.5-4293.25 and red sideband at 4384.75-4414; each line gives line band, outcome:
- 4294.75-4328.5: 1.8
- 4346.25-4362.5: -1.6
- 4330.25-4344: 0.2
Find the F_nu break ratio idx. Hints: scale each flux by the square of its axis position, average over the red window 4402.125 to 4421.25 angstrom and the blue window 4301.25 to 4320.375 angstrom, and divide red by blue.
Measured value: 1.31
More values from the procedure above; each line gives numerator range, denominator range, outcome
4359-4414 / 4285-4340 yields 1.22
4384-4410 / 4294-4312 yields 1.40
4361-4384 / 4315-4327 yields 1.06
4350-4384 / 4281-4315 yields 1.31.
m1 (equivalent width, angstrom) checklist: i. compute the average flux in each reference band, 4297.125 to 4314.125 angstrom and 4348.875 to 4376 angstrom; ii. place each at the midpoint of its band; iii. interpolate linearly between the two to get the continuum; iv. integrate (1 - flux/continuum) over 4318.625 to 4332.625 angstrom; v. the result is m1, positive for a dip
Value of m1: -1.46 angstrom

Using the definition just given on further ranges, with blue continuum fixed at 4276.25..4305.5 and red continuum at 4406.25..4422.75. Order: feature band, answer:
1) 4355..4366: -1.4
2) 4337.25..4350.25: 0.2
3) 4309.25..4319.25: -0.5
